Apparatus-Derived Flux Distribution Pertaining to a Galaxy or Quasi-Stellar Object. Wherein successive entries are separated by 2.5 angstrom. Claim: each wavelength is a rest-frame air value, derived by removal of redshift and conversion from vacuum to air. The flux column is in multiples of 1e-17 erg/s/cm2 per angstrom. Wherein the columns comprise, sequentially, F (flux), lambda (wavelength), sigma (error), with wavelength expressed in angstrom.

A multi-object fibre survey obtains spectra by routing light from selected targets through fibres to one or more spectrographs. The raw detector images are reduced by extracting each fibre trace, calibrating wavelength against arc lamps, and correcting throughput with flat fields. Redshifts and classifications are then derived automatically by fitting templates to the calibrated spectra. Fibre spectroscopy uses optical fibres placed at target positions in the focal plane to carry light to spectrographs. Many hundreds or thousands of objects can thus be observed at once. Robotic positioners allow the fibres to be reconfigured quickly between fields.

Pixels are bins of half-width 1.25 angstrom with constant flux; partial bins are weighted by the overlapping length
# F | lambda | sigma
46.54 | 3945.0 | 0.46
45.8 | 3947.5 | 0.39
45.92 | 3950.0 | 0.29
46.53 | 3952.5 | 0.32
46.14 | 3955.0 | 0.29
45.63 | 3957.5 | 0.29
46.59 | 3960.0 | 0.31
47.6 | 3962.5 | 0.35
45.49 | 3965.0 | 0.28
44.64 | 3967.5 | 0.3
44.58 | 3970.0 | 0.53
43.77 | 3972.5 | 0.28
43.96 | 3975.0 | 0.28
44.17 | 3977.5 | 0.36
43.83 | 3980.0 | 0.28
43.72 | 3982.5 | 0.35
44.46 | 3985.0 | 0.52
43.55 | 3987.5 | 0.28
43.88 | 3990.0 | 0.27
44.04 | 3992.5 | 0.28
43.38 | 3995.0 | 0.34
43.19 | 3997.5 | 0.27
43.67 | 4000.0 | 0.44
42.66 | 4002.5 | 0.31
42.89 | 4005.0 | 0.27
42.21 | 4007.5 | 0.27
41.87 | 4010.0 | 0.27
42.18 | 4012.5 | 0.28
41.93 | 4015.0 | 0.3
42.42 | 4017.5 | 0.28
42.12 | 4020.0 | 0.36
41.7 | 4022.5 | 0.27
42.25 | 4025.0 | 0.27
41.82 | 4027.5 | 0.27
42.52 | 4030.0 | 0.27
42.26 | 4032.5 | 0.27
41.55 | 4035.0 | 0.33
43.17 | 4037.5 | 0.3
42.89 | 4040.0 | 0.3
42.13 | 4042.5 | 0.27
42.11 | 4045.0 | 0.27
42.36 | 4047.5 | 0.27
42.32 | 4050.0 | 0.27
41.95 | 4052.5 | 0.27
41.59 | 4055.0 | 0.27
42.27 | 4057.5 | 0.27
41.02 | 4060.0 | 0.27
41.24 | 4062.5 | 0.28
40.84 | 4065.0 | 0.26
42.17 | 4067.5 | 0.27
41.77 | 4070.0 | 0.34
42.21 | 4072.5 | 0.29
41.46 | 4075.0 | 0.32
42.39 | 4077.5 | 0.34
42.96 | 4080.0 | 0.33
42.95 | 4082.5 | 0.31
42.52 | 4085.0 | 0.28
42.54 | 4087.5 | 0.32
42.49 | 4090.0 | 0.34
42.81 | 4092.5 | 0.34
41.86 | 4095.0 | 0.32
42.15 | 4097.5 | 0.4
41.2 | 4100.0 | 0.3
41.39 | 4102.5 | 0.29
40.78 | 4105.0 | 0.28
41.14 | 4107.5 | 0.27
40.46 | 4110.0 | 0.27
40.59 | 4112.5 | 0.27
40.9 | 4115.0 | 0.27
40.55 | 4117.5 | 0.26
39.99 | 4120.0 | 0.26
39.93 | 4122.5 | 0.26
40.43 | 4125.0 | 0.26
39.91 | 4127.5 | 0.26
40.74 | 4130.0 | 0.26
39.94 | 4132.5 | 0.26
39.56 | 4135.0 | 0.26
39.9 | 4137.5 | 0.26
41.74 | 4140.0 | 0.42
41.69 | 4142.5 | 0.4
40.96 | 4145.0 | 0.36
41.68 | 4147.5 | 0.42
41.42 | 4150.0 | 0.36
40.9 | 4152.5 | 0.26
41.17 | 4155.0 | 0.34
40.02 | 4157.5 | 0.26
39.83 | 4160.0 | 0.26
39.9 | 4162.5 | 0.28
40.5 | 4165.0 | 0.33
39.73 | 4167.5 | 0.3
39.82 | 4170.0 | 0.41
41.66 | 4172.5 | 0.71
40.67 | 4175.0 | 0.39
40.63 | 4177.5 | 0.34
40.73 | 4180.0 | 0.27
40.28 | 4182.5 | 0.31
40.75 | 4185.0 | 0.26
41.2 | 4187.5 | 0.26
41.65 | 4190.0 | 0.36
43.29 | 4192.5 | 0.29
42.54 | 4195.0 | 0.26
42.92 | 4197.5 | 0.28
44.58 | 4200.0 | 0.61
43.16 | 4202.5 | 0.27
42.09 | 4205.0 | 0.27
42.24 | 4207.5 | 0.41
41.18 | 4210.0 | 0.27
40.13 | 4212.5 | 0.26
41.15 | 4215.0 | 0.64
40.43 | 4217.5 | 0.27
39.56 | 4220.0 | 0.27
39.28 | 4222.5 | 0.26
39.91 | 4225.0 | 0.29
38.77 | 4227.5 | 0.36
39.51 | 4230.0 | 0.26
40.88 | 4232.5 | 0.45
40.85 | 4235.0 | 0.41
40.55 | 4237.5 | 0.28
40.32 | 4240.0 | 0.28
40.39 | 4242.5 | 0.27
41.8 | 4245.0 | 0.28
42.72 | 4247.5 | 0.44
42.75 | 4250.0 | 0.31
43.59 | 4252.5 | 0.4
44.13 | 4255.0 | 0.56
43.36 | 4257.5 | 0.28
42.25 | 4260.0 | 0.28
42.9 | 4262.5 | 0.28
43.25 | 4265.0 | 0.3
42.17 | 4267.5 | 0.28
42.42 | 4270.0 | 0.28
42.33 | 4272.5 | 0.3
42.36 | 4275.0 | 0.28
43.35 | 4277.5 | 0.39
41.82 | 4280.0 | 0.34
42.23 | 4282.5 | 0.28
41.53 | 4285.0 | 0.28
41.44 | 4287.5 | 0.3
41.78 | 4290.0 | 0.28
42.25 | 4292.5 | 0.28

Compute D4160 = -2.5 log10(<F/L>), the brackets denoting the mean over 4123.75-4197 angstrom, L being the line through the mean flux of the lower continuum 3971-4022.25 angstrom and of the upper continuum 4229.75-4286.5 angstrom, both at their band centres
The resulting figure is 0.044 mag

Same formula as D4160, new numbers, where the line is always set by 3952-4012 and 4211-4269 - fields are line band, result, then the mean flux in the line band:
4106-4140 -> 0.06 mag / 40.4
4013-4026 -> 0.04 mag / 42.1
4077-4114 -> 0.03 mag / 41.9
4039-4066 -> 0.04 mag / 41.9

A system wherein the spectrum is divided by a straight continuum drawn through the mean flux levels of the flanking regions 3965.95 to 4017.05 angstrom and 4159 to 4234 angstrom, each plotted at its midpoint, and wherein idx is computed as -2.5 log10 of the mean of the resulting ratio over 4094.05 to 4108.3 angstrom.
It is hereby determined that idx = 0.02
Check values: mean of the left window 43.4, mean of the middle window 41.4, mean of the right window 41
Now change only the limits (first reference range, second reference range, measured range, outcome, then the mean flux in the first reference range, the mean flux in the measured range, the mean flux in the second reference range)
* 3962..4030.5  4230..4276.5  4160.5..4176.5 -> 0.056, 43.3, 40.4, 42.1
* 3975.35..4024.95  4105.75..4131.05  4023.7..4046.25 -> 0.000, 43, 42.3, 40.5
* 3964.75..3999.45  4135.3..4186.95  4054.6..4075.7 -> 0.022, 44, 41.6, 40.7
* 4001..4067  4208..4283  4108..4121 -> 0.035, 42.1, 40.5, 41.5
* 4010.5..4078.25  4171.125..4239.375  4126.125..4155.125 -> 0.018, 42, 40.8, 41.1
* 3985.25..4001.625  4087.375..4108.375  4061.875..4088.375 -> 0.002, 43.6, 42.1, 41.8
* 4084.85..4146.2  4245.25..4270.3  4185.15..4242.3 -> 0.030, 41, 41.2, 42.9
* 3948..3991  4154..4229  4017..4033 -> 0.047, 45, 42.1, 41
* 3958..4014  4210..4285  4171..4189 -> 0.035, 43.9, 40.8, 41.6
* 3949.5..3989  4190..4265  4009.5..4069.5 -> 0.052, 45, 42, 41.7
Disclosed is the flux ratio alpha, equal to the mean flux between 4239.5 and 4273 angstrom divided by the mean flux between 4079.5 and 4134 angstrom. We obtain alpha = 1.03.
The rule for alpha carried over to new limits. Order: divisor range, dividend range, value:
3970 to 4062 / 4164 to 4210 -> 0.97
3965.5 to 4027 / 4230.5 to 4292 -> 0.97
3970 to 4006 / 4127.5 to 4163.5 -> 0.93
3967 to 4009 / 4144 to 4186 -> 0.93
